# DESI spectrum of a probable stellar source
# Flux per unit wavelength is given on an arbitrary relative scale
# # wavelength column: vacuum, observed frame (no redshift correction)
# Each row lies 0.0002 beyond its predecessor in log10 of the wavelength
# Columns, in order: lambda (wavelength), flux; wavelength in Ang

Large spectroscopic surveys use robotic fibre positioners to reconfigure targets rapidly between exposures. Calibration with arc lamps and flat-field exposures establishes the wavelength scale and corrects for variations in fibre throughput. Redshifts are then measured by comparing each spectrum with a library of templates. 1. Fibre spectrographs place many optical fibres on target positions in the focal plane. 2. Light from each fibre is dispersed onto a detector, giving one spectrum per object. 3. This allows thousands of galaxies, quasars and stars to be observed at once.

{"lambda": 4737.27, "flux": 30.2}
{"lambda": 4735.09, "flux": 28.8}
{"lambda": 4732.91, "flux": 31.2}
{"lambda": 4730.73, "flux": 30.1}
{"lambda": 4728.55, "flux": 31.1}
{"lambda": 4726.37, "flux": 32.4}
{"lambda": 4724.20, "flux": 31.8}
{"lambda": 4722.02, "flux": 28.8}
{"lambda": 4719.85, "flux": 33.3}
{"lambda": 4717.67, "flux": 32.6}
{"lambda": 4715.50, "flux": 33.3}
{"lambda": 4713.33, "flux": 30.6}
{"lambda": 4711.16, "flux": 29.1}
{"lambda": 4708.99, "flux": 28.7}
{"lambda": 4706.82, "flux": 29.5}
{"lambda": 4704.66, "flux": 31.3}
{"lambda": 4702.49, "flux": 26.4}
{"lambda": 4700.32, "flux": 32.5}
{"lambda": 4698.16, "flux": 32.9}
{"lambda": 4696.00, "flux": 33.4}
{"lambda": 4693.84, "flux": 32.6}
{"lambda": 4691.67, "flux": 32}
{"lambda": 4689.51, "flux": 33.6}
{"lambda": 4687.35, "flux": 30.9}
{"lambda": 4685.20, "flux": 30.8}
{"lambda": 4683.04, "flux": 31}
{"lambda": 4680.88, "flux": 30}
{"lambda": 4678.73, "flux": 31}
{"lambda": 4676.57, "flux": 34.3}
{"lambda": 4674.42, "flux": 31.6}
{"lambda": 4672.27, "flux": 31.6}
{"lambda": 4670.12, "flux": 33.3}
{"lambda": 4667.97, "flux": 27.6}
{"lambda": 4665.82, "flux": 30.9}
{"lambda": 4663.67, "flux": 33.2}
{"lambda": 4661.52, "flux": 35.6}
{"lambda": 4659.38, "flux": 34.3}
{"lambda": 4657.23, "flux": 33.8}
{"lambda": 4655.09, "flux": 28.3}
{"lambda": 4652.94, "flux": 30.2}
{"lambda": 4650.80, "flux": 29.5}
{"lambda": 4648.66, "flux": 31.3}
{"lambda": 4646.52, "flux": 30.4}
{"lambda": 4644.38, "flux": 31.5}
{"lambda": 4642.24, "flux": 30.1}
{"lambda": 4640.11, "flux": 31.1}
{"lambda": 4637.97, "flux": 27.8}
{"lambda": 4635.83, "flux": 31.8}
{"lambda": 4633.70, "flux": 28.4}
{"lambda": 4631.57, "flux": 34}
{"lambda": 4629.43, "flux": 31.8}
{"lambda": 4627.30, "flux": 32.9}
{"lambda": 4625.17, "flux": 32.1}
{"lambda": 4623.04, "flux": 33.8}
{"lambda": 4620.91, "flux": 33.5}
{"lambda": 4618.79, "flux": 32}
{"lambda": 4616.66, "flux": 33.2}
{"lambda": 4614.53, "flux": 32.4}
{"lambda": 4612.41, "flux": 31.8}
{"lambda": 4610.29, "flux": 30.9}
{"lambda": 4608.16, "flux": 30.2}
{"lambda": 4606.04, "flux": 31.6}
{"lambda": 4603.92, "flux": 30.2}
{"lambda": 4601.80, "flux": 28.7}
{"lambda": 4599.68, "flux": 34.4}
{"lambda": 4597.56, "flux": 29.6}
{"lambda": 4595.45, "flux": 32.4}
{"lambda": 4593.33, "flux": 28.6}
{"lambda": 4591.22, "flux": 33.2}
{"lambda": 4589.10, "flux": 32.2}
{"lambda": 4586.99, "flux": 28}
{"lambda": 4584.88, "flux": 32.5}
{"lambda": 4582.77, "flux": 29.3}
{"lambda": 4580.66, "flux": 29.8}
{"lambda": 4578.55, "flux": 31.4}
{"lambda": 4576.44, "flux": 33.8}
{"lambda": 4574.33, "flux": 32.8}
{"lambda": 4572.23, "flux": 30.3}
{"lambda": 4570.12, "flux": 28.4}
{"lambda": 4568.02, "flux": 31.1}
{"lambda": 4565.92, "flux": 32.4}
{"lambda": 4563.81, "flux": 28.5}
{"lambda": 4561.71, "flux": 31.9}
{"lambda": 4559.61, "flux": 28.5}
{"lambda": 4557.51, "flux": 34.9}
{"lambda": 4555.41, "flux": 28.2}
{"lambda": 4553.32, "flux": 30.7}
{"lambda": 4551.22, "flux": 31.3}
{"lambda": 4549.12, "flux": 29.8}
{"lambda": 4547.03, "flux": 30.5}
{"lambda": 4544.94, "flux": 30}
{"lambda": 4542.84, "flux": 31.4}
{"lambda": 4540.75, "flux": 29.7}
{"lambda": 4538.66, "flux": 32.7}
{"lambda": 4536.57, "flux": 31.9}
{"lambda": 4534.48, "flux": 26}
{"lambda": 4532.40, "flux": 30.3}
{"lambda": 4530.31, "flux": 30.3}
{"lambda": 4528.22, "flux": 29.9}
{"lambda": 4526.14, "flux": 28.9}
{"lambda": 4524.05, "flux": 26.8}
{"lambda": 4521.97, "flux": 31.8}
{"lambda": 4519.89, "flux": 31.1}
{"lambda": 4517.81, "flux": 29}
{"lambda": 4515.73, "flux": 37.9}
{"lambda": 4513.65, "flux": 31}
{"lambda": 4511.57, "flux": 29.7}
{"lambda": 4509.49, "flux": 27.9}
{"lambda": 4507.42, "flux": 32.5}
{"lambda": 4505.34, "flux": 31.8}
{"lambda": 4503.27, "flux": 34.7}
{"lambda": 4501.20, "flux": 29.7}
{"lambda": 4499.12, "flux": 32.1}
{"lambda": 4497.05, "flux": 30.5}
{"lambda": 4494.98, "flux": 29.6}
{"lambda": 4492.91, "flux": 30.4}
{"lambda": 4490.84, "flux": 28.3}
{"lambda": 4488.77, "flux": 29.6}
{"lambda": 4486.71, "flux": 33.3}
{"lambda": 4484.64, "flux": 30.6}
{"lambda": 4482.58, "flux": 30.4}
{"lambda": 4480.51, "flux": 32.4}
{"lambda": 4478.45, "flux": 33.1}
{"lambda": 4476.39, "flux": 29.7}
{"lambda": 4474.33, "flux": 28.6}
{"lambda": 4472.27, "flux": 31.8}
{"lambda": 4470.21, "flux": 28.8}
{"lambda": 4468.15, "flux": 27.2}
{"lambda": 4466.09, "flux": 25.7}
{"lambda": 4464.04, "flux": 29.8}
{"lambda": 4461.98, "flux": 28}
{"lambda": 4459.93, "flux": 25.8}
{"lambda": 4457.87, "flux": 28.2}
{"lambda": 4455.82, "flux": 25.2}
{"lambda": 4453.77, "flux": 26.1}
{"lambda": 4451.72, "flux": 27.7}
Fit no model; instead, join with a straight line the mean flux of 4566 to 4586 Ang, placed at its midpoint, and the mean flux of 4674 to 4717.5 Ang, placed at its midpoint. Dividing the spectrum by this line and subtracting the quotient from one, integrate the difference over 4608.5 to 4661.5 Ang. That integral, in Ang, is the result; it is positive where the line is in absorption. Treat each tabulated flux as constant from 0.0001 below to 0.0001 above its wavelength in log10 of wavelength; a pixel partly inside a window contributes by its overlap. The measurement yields -0.7 Ang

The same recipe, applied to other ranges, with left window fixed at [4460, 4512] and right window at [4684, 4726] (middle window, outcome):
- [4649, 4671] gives -0.41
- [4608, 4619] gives -0.37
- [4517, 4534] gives 0.41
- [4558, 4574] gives 0.07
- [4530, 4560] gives 0.02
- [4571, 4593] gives -0.40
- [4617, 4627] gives -0.65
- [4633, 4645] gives 0.32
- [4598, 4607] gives -0.10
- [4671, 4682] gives -0.21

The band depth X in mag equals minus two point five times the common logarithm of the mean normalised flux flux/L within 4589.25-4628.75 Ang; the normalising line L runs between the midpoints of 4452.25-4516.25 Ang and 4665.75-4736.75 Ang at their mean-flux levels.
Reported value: -0.04 mag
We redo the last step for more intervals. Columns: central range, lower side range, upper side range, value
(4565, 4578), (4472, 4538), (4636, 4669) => -0.021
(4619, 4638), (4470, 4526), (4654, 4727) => -0.024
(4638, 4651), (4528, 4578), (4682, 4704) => 0.027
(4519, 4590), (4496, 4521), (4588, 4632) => 0.040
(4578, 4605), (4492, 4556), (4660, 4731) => 0.006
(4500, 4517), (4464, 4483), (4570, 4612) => -0.061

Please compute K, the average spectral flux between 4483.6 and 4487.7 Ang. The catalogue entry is 31.9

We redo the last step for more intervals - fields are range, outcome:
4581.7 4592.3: 31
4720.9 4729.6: 31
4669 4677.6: 32.7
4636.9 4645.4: 30.1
